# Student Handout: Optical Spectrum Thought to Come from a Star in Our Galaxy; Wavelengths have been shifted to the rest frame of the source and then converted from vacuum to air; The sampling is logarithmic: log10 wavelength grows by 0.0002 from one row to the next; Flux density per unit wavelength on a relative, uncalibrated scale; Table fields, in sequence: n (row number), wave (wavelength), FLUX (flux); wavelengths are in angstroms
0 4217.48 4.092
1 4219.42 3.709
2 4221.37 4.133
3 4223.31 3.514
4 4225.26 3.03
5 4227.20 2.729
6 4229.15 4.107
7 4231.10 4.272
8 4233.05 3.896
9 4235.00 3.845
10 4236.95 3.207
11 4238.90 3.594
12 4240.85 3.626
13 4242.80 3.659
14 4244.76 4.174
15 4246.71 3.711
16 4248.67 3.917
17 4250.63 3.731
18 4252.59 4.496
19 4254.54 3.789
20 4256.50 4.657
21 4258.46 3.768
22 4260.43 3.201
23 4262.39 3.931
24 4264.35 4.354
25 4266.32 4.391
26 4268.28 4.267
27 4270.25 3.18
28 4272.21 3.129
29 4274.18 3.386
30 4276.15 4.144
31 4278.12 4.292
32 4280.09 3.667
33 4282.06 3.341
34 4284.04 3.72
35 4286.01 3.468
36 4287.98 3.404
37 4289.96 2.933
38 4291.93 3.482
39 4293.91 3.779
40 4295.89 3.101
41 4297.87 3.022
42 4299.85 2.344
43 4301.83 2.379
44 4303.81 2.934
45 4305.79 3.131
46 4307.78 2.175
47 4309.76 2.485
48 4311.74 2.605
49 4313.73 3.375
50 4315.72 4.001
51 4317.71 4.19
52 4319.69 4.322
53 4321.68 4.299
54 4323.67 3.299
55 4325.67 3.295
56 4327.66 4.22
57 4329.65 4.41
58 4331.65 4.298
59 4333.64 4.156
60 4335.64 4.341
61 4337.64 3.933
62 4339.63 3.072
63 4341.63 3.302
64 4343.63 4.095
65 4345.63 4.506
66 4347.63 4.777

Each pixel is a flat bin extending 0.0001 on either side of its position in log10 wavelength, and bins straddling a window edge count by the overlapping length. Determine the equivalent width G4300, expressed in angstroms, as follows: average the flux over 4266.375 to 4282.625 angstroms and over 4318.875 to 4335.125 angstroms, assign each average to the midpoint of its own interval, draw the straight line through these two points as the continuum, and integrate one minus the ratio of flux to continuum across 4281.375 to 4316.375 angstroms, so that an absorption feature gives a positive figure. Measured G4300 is 7.1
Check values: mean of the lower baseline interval 3.73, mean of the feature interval 3.08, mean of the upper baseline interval 4.04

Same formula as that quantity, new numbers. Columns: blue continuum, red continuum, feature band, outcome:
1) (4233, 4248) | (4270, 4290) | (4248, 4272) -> -2.1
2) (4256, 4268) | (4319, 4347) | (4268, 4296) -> 3.3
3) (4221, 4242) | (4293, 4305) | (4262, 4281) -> -3.9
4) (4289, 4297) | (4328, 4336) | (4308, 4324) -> 1.6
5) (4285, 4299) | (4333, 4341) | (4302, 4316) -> 2.5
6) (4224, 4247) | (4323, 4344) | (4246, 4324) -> 4.3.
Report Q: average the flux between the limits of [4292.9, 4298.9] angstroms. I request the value 3.29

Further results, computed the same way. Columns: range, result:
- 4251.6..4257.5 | 4.32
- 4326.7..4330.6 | 4.32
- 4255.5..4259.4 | 4.22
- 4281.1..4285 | 3.52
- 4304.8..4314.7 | 2.75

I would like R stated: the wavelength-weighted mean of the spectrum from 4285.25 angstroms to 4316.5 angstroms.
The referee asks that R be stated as 3.03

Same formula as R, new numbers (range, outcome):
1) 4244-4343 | 3.62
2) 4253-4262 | 3.9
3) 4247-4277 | 3.88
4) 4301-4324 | 3.27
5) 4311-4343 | 3.83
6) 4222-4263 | 3.76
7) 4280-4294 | 3.44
